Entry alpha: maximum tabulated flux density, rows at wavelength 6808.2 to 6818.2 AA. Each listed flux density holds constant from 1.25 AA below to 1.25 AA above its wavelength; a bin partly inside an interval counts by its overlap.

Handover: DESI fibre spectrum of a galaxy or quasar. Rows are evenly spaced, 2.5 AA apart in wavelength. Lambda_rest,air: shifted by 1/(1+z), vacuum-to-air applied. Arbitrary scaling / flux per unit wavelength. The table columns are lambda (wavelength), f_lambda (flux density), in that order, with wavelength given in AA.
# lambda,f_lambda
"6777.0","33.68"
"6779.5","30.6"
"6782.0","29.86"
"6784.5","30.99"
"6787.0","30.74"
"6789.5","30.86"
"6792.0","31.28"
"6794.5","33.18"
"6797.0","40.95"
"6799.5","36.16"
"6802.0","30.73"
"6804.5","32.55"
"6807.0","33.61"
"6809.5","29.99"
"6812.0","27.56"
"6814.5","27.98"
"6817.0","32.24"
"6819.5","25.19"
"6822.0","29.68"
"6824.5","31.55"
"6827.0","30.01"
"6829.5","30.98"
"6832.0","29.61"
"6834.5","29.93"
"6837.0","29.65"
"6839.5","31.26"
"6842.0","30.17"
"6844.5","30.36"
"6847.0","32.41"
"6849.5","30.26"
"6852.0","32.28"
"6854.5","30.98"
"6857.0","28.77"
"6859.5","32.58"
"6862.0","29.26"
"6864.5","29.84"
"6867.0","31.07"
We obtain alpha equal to 32.24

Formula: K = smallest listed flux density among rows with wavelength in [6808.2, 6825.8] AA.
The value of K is 25.19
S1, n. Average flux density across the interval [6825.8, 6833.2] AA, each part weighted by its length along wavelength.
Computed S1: 30.2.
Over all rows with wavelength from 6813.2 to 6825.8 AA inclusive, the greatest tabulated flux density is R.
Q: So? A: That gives 32.24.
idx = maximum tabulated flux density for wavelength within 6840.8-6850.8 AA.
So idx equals 32.41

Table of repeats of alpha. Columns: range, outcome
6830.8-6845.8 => 31.26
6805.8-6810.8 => 33.61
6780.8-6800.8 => 40.95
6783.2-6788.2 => 30.99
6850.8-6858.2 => 32.28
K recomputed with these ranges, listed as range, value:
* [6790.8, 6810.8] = 29.99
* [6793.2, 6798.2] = 33.18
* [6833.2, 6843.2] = 29.65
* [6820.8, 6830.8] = 29.68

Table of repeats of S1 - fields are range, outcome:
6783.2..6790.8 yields 30.9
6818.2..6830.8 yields 29.5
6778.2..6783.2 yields 30.3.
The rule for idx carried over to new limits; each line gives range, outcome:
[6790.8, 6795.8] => 33.18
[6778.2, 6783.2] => 30.6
